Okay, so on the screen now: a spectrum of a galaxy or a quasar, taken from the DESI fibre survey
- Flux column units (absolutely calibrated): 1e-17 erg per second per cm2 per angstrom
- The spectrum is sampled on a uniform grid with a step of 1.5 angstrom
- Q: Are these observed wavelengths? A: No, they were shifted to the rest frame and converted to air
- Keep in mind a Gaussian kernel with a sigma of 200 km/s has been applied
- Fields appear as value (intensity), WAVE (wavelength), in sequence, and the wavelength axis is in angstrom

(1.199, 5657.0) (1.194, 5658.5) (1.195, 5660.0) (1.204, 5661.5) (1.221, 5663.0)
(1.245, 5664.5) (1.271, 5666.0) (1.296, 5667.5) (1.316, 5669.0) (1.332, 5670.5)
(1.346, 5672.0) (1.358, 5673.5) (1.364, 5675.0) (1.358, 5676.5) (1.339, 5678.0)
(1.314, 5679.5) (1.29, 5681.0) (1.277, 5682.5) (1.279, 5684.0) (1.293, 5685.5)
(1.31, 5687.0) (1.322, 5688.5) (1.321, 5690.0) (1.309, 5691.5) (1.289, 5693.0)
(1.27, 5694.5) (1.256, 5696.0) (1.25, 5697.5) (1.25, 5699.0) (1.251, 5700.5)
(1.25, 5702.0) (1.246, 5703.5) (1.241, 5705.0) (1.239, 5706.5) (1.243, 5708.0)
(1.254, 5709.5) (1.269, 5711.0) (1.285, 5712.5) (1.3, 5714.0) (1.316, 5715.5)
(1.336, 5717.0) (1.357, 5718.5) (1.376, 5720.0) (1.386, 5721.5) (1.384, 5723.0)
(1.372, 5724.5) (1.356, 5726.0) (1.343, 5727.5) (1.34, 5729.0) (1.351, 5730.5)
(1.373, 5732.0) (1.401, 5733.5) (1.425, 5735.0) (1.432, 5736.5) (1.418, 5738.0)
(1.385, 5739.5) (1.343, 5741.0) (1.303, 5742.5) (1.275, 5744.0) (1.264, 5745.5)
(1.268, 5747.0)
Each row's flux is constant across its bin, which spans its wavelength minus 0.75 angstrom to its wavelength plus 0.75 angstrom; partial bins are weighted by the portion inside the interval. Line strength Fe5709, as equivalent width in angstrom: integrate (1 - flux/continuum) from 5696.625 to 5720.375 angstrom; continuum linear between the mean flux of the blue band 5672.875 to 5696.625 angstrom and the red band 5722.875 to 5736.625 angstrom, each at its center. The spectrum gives 1.2 angstrom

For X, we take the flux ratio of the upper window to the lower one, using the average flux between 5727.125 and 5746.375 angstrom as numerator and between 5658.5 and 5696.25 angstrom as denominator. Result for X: 1.05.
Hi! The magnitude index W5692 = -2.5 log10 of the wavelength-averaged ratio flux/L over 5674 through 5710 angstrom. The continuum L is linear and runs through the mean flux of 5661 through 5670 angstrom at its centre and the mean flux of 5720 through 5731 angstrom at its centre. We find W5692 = 0.02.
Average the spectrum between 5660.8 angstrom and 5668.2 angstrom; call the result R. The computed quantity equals 1.25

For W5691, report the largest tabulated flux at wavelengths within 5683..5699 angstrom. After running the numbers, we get 1.322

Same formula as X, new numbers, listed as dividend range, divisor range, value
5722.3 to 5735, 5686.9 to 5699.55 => 1.06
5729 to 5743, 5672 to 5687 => 1.05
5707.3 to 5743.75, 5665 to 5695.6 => 1.03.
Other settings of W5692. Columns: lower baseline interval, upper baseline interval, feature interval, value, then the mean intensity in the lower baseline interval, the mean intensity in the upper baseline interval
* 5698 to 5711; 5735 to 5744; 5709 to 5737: -0.03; 1.25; 1.37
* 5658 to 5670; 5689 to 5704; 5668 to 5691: -0.05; 1.25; 1.27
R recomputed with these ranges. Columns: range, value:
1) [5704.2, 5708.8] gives 1.24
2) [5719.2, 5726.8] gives 1.37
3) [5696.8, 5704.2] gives 1.25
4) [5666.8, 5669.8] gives 1.31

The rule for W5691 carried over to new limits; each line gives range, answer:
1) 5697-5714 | 1.3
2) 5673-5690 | 1.364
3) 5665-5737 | 1.432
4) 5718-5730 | 1.386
